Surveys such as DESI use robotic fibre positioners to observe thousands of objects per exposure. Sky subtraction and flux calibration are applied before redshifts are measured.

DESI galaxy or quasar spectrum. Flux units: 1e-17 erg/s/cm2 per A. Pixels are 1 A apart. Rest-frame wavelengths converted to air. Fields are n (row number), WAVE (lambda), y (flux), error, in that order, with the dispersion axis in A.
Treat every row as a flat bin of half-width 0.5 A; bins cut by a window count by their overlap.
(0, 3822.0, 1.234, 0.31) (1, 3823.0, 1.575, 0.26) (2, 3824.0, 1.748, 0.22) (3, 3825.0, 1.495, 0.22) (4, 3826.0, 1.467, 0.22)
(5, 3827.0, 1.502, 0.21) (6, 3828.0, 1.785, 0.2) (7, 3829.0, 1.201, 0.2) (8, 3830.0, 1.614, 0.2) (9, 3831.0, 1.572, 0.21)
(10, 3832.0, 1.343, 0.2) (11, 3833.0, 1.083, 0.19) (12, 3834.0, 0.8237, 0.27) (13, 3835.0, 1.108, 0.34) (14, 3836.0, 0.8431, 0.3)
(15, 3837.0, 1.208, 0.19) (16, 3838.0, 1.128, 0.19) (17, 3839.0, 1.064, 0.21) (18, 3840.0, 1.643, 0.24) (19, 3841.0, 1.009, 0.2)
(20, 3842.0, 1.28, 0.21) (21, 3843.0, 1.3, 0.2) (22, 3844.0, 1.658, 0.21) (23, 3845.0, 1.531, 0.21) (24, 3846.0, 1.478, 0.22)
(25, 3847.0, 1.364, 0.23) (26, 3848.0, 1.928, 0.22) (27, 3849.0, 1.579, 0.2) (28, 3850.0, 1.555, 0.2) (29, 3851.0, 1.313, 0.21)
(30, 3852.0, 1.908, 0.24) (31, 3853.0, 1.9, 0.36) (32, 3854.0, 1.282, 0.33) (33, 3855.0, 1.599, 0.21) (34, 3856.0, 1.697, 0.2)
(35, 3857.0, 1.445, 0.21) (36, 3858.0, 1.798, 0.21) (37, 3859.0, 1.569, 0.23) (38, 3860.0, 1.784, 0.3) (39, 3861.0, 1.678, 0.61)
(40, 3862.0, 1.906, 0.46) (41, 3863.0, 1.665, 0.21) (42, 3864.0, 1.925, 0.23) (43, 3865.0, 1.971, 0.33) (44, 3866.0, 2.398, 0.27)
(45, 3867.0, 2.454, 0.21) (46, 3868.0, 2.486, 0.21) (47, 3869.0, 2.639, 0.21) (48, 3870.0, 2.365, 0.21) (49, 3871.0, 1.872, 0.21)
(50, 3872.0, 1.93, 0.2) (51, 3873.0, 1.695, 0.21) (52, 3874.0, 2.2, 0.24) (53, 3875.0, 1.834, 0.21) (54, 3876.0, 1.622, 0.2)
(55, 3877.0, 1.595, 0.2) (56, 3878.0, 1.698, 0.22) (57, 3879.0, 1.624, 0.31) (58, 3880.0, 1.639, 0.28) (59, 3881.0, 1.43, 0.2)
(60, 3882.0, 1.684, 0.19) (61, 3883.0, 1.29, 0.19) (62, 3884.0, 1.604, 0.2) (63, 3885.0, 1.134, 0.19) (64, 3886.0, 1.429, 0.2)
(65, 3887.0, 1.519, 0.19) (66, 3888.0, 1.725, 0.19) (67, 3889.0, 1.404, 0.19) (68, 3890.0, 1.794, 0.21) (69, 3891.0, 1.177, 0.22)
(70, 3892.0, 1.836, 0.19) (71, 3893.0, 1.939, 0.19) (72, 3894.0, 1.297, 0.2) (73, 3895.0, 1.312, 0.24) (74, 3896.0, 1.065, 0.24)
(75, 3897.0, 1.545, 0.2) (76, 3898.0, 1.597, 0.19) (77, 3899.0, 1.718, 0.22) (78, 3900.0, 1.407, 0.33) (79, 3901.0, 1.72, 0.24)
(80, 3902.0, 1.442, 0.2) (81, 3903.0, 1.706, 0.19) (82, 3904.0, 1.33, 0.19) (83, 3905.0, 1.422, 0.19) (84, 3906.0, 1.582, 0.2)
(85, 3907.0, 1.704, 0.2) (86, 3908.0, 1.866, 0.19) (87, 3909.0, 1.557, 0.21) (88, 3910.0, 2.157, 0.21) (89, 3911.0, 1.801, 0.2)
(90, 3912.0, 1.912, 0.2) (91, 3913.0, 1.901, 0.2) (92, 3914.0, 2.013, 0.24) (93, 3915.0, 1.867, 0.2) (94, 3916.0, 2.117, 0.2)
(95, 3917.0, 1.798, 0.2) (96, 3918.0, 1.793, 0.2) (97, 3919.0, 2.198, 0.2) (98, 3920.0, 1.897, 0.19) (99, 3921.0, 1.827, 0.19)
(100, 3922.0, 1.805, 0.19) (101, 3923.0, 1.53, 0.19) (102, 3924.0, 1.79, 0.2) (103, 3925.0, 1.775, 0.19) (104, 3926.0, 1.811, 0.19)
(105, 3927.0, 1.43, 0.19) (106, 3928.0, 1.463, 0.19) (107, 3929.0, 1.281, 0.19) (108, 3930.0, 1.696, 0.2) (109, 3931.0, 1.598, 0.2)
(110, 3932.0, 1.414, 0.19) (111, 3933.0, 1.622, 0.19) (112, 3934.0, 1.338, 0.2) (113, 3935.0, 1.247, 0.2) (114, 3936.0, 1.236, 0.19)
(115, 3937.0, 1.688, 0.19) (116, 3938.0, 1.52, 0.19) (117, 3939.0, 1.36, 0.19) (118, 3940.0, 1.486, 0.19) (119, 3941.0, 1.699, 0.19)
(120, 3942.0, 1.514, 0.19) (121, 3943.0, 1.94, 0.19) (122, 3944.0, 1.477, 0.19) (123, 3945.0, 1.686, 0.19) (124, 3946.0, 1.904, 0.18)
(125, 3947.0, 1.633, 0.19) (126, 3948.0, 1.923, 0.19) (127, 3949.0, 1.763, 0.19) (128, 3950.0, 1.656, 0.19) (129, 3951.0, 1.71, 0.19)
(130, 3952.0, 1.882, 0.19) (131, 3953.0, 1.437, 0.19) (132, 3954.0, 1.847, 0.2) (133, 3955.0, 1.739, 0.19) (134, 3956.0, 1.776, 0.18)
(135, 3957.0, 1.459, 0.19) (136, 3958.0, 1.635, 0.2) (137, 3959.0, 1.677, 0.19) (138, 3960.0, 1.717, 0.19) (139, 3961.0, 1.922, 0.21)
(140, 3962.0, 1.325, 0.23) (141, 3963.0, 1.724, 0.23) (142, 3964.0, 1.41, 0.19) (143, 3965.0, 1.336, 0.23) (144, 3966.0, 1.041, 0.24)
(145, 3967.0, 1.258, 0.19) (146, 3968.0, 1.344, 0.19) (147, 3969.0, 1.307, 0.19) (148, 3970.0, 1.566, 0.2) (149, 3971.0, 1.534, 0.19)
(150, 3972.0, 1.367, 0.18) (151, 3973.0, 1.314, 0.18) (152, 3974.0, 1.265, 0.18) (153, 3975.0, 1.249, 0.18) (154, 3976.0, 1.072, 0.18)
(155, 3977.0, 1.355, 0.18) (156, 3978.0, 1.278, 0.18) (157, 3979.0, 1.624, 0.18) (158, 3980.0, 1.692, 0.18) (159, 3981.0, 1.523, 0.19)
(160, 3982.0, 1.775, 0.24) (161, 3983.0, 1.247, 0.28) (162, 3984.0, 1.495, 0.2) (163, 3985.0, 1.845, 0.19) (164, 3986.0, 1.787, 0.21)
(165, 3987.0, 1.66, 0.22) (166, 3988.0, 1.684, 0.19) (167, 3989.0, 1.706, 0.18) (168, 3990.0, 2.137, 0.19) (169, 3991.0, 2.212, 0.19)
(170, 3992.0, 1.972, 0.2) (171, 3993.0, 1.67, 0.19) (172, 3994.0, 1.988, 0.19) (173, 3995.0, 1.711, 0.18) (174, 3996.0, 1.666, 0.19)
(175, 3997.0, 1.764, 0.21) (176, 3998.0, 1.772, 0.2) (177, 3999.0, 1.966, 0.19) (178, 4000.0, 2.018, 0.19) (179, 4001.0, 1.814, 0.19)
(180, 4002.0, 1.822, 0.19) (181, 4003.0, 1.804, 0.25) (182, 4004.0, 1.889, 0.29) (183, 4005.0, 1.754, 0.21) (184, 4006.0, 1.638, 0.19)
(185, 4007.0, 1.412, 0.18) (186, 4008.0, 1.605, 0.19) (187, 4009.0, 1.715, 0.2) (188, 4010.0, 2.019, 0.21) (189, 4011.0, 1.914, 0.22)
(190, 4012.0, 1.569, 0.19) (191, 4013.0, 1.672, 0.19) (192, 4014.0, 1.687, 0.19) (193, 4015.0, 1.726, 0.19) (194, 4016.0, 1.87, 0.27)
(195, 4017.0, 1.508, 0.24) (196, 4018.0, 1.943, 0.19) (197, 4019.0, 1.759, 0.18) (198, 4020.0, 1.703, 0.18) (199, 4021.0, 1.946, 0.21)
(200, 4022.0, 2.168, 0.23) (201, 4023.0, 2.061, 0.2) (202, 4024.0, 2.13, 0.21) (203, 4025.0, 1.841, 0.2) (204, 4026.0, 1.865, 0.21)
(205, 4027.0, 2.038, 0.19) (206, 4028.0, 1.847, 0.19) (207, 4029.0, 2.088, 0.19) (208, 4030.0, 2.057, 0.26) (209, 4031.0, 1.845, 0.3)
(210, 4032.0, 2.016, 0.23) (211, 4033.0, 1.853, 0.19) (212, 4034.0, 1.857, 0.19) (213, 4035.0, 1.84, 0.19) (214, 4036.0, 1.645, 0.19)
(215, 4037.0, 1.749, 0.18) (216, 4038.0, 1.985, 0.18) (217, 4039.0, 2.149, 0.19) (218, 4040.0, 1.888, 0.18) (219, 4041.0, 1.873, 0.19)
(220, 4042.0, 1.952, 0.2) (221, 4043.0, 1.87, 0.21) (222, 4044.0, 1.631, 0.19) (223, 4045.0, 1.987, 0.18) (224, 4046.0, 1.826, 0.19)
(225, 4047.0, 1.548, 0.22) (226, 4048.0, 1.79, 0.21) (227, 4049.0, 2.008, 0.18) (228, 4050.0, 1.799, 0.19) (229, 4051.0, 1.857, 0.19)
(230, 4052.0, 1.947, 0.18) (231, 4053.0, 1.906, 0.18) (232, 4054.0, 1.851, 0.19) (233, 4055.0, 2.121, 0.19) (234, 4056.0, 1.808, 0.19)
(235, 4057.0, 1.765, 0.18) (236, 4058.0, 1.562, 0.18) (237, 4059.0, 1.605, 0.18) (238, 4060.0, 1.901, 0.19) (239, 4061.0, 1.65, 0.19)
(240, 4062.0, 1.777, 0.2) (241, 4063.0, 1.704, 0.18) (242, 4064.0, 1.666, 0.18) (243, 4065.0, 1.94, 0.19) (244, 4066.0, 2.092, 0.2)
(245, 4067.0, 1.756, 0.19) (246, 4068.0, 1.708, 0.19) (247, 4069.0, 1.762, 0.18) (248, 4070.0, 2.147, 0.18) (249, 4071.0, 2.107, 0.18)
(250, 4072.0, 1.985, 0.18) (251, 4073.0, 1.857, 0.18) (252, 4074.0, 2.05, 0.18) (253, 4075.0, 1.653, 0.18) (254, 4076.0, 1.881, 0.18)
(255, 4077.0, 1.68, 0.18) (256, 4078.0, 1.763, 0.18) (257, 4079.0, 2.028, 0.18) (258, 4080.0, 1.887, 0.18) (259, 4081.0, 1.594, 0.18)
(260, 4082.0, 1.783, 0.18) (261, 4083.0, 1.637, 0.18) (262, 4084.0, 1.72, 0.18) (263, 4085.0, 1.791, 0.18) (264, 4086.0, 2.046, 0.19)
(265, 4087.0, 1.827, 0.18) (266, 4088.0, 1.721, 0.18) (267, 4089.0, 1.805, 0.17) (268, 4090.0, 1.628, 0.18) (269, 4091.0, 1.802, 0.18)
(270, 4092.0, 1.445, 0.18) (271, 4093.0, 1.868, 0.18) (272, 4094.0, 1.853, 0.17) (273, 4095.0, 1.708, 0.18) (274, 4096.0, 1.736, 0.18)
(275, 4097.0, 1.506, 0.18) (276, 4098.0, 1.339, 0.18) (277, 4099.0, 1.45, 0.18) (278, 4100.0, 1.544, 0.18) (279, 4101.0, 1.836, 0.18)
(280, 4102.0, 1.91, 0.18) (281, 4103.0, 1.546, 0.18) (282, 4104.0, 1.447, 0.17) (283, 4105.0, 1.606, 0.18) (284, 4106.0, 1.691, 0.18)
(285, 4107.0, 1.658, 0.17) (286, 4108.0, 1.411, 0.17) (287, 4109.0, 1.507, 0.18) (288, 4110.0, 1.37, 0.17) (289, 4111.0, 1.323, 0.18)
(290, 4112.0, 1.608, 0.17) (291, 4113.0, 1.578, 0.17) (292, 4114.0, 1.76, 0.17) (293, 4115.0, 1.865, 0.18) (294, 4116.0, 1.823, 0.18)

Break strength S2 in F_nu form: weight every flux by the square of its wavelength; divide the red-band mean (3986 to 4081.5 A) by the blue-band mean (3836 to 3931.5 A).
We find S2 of 1.19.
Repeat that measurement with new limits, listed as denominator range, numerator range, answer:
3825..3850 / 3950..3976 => 1.18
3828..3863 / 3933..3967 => 1.15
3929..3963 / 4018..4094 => 1.21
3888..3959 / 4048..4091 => 1.19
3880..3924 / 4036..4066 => 1.20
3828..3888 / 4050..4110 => 1.22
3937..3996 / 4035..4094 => 1.20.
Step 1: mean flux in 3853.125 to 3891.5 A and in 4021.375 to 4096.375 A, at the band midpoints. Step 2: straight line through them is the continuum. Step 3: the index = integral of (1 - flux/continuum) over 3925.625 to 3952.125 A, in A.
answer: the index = 3.0 A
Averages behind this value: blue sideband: 1.75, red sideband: 1.85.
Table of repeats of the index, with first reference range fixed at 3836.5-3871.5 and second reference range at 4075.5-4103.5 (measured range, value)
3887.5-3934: 1.1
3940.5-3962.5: 0.2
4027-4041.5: -1.6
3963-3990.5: 3.7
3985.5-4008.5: -1.2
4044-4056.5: -1.0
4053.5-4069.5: -0.6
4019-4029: -1.4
